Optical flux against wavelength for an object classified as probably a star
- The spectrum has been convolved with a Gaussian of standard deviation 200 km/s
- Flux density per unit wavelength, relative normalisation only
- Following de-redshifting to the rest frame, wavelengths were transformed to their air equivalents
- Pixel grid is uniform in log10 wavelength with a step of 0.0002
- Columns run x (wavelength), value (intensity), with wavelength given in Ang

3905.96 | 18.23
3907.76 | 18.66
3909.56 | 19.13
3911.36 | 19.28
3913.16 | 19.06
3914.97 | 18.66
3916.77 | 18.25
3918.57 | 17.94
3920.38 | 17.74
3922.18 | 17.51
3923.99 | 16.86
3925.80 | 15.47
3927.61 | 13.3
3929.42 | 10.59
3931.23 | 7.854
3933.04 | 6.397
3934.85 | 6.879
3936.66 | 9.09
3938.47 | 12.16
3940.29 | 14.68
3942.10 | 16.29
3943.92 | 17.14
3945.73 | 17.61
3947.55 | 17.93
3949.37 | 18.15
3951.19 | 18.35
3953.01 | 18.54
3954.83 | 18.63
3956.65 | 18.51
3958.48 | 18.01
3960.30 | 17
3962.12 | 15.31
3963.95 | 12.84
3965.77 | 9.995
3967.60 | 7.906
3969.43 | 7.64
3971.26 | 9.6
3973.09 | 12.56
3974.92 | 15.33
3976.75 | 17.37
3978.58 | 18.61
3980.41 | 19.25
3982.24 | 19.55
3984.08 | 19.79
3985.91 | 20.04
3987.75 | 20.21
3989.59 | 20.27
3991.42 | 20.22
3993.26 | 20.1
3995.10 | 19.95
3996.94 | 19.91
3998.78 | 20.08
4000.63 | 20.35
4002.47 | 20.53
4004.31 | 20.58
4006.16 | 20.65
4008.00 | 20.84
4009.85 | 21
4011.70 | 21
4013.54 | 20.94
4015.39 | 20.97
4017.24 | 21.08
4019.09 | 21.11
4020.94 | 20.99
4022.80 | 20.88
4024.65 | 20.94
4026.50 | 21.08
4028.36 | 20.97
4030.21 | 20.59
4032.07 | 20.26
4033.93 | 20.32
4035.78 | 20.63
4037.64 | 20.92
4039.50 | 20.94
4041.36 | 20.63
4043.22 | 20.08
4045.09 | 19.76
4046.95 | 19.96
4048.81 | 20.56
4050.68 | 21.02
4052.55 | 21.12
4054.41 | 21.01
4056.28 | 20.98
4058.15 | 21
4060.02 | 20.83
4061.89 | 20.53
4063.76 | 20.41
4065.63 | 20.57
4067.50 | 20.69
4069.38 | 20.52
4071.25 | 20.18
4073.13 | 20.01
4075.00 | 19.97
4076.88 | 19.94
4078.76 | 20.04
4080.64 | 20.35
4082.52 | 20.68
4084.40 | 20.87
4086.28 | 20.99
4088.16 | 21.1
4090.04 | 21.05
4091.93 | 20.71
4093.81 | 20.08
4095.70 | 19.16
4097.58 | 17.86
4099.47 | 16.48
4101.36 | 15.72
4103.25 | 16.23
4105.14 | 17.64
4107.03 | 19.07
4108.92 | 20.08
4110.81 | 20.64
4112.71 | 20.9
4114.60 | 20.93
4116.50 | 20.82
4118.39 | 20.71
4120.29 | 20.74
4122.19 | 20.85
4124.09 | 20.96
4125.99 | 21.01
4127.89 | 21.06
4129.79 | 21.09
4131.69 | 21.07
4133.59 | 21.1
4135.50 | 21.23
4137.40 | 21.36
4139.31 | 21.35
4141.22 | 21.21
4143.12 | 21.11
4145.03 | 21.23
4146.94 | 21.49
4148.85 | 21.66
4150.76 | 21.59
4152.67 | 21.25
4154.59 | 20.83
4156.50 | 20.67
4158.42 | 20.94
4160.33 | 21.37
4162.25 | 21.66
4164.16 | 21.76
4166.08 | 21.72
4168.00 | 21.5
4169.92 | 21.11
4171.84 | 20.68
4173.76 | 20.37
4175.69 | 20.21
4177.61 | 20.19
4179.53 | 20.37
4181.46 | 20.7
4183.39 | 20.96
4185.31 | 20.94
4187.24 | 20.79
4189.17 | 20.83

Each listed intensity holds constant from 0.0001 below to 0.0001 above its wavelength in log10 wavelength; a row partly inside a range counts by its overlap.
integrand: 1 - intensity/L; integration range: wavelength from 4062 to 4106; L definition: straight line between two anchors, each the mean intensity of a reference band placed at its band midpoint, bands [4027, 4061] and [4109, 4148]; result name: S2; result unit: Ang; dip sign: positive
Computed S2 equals 2.5 Ang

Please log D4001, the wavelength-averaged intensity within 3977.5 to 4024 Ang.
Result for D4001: 20.4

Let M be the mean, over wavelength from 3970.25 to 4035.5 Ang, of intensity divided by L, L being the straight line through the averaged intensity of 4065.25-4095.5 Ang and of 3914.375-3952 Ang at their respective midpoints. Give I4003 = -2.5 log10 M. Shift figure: -0.13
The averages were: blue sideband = 14.7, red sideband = 20.4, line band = 19.7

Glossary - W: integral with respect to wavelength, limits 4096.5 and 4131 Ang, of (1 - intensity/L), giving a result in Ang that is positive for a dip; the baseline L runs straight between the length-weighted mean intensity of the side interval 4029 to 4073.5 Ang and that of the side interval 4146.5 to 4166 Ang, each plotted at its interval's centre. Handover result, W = 2.3 Ang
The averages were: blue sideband 20.6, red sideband 21.3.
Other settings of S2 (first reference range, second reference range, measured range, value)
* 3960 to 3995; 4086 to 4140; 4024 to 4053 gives -4.46 Ang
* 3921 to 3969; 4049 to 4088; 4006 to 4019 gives -2.36 Ang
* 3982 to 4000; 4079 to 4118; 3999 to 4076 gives -3.19 Ang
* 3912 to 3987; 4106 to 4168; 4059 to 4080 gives -1.53 Ang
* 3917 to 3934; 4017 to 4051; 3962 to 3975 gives 4.44 Ang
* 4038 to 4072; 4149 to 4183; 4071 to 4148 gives 2.14 Ang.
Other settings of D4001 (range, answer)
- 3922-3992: 15.2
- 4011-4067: 20.7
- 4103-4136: 20.4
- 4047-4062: 20.8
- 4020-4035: 20.8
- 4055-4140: 20.2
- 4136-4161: 21.2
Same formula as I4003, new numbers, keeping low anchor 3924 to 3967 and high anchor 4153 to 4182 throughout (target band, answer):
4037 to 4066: -0.18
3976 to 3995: -0.25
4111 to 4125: -0.07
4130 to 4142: -0.06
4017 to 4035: -0.23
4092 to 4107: 0.06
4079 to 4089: -0.13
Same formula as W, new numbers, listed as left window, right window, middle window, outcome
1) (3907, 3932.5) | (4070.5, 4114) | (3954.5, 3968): 1.7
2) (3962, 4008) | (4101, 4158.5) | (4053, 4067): -1.3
